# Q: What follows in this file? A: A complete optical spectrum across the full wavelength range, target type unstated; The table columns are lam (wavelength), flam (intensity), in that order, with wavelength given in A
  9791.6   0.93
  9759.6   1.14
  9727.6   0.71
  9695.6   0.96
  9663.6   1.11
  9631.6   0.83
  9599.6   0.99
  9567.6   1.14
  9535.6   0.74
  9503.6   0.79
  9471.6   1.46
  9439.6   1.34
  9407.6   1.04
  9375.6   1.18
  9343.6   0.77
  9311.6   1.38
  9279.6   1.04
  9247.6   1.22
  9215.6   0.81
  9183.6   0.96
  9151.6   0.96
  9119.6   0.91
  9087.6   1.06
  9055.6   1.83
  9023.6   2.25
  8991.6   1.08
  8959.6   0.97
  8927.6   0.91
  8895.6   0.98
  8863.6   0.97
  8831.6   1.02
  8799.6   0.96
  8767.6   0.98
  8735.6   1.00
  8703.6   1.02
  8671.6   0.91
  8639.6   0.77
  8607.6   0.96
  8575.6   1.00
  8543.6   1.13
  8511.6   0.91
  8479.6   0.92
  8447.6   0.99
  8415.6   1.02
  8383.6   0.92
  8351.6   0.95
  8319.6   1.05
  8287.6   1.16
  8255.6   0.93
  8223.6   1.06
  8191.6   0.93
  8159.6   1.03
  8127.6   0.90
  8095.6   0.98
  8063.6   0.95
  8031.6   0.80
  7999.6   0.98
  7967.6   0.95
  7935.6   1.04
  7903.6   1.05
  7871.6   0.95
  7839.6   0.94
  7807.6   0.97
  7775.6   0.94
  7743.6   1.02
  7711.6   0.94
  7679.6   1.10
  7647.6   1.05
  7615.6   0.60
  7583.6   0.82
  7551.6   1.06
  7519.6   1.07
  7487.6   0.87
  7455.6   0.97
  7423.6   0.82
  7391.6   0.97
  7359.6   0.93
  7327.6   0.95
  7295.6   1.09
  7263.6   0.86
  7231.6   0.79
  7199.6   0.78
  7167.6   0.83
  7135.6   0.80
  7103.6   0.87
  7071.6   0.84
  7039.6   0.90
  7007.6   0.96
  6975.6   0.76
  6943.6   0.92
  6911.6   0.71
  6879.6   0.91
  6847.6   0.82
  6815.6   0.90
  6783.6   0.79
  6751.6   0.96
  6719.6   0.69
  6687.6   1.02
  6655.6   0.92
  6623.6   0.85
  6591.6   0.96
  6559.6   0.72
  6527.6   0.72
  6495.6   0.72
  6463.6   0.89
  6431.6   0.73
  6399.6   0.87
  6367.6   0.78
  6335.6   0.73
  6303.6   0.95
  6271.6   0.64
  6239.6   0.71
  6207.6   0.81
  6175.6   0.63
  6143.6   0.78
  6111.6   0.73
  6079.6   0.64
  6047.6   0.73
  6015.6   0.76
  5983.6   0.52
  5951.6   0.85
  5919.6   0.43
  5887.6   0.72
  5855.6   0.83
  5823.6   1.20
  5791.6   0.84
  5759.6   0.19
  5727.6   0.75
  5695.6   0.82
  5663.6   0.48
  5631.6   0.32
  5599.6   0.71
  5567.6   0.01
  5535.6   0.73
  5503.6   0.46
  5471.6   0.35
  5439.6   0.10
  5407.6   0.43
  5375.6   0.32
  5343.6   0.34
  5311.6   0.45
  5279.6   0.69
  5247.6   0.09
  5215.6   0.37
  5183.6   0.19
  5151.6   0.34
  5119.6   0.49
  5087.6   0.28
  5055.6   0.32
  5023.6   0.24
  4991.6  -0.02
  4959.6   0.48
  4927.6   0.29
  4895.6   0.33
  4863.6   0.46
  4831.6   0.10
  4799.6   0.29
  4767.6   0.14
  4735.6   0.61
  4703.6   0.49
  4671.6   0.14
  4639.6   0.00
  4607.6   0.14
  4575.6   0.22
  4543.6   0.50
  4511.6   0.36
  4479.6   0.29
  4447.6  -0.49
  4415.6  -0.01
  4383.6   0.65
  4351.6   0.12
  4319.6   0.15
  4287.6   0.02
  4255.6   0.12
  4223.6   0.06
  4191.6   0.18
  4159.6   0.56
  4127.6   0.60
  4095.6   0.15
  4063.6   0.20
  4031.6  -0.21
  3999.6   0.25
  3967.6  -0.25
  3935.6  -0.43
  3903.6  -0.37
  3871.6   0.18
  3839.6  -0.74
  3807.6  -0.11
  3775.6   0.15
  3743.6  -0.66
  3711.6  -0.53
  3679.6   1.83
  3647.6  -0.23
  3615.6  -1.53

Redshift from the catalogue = 0.376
